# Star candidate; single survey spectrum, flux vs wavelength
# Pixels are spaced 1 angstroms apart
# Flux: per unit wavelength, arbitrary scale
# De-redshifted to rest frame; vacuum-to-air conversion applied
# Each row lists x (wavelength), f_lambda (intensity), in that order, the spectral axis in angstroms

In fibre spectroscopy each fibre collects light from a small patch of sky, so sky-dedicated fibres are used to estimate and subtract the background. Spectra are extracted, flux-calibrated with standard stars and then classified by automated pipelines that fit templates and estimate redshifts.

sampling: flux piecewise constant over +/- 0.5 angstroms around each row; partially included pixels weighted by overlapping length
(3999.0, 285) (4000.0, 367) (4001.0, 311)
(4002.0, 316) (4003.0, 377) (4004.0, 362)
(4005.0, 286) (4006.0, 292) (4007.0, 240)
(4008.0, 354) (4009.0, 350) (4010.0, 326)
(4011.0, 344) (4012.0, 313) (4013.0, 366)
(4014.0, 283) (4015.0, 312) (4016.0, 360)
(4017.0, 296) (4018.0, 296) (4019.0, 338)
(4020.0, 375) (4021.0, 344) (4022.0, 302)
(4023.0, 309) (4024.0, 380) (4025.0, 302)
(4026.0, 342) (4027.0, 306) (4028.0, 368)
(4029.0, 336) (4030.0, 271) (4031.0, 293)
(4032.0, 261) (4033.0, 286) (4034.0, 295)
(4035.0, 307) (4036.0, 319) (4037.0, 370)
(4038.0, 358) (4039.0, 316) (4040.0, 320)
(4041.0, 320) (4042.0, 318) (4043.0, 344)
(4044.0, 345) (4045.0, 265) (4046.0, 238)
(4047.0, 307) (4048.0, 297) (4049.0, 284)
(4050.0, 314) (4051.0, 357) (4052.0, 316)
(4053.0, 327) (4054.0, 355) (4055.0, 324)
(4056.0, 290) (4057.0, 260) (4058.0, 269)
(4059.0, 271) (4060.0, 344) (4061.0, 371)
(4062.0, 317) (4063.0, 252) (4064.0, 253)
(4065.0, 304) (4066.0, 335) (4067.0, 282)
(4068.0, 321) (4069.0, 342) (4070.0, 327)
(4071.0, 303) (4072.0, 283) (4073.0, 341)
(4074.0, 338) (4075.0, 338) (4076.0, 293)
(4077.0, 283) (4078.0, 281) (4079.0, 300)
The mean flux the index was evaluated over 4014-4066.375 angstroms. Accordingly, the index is 314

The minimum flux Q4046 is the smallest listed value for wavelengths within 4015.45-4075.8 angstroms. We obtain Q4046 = 238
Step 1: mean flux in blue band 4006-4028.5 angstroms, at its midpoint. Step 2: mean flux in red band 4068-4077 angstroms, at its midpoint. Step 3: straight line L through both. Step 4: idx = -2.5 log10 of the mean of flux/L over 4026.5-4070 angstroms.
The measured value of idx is 0.041 mag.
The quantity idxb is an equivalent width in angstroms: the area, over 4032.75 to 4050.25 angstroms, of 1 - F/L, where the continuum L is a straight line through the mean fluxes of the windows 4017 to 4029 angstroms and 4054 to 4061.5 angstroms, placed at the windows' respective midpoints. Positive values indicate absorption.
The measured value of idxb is 0.40 angstroms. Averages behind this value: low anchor 332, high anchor 308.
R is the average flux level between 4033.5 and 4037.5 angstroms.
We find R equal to 323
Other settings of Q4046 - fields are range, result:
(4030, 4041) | 261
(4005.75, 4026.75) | 240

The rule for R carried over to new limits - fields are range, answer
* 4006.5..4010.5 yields 318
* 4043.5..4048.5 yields 290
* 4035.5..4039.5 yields 341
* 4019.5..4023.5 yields 332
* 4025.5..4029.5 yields 338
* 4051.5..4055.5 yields 330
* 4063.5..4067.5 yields 294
